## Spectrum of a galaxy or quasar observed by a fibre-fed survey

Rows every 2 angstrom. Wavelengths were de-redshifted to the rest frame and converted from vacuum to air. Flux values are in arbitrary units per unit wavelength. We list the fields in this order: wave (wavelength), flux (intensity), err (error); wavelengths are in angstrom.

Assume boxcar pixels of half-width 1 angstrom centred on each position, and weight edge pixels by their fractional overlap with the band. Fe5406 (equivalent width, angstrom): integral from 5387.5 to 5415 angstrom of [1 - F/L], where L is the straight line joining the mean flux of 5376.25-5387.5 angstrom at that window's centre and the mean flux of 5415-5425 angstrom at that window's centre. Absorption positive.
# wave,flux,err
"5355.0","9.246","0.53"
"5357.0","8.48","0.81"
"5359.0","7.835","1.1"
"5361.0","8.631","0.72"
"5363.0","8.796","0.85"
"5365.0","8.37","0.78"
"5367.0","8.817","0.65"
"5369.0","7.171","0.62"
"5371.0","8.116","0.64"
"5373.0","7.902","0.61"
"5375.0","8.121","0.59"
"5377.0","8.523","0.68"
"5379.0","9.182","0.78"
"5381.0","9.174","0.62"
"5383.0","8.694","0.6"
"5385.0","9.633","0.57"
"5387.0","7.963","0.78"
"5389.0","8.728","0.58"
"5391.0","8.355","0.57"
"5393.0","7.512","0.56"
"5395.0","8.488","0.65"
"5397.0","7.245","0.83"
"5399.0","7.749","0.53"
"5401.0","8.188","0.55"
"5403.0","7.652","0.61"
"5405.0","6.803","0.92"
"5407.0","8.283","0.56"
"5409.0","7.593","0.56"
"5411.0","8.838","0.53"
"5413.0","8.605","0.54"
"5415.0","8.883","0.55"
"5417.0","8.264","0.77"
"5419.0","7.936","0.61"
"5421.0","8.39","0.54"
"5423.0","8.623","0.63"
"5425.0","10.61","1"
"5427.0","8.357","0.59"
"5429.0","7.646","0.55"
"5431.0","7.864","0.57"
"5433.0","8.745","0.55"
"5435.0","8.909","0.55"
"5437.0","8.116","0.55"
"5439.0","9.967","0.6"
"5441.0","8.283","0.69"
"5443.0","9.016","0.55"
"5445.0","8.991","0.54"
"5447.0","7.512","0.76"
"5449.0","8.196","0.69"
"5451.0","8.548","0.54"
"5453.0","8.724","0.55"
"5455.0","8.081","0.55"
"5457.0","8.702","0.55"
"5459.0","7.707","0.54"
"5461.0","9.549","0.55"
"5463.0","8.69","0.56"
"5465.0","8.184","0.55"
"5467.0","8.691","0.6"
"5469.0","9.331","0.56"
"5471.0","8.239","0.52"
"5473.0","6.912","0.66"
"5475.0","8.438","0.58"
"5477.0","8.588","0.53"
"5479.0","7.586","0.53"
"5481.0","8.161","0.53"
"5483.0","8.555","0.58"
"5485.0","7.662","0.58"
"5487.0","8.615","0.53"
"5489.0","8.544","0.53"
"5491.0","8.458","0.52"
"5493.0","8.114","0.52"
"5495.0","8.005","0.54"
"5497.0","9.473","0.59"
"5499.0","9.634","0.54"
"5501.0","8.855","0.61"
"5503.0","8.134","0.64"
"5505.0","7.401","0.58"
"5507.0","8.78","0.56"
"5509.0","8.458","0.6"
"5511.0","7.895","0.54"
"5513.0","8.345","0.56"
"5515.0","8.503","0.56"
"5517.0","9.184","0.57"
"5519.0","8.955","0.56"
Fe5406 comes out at 2.2 angstrom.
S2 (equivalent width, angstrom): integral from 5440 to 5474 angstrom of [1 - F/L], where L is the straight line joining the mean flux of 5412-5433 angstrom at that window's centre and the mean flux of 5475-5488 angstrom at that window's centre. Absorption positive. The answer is -0.4 angstrom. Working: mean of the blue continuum 8.53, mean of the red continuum 8.21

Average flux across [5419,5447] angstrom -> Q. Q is 8.66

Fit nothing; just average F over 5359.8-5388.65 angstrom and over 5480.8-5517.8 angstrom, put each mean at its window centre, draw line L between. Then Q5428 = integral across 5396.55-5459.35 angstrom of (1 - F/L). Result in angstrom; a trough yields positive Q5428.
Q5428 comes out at 0.95 angstrom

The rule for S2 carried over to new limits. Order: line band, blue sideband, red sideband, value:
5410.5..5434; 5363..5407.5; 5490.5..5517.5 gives -0.69 angstrom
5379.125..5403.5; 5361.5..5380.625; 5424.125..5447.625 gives 0.39 angstrom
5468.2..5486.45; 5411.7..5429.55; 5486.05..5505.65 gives 0.85 angstrom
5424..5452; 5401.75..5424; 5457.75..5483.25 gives -1.28 angstrom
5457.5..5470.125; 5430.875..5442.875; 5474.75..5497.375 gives -0.27 angstrom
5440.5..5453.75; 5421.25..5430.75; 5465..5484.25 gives 0.07 angstrom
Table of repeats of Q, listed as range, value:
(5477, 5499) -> 8.39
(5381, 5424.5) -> 8.26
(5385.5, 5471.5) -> 8.4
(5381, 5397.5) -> 8.41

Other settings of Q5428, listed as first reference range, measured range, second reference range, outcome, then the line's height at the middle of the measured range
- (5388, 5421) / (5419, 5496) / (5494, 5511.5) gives -1.2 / 8.32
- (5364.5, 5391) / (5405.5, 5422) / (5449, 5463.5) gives 0.4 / 8.51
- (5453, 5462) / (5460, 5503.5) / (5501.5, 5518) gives -0.1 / 8.45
